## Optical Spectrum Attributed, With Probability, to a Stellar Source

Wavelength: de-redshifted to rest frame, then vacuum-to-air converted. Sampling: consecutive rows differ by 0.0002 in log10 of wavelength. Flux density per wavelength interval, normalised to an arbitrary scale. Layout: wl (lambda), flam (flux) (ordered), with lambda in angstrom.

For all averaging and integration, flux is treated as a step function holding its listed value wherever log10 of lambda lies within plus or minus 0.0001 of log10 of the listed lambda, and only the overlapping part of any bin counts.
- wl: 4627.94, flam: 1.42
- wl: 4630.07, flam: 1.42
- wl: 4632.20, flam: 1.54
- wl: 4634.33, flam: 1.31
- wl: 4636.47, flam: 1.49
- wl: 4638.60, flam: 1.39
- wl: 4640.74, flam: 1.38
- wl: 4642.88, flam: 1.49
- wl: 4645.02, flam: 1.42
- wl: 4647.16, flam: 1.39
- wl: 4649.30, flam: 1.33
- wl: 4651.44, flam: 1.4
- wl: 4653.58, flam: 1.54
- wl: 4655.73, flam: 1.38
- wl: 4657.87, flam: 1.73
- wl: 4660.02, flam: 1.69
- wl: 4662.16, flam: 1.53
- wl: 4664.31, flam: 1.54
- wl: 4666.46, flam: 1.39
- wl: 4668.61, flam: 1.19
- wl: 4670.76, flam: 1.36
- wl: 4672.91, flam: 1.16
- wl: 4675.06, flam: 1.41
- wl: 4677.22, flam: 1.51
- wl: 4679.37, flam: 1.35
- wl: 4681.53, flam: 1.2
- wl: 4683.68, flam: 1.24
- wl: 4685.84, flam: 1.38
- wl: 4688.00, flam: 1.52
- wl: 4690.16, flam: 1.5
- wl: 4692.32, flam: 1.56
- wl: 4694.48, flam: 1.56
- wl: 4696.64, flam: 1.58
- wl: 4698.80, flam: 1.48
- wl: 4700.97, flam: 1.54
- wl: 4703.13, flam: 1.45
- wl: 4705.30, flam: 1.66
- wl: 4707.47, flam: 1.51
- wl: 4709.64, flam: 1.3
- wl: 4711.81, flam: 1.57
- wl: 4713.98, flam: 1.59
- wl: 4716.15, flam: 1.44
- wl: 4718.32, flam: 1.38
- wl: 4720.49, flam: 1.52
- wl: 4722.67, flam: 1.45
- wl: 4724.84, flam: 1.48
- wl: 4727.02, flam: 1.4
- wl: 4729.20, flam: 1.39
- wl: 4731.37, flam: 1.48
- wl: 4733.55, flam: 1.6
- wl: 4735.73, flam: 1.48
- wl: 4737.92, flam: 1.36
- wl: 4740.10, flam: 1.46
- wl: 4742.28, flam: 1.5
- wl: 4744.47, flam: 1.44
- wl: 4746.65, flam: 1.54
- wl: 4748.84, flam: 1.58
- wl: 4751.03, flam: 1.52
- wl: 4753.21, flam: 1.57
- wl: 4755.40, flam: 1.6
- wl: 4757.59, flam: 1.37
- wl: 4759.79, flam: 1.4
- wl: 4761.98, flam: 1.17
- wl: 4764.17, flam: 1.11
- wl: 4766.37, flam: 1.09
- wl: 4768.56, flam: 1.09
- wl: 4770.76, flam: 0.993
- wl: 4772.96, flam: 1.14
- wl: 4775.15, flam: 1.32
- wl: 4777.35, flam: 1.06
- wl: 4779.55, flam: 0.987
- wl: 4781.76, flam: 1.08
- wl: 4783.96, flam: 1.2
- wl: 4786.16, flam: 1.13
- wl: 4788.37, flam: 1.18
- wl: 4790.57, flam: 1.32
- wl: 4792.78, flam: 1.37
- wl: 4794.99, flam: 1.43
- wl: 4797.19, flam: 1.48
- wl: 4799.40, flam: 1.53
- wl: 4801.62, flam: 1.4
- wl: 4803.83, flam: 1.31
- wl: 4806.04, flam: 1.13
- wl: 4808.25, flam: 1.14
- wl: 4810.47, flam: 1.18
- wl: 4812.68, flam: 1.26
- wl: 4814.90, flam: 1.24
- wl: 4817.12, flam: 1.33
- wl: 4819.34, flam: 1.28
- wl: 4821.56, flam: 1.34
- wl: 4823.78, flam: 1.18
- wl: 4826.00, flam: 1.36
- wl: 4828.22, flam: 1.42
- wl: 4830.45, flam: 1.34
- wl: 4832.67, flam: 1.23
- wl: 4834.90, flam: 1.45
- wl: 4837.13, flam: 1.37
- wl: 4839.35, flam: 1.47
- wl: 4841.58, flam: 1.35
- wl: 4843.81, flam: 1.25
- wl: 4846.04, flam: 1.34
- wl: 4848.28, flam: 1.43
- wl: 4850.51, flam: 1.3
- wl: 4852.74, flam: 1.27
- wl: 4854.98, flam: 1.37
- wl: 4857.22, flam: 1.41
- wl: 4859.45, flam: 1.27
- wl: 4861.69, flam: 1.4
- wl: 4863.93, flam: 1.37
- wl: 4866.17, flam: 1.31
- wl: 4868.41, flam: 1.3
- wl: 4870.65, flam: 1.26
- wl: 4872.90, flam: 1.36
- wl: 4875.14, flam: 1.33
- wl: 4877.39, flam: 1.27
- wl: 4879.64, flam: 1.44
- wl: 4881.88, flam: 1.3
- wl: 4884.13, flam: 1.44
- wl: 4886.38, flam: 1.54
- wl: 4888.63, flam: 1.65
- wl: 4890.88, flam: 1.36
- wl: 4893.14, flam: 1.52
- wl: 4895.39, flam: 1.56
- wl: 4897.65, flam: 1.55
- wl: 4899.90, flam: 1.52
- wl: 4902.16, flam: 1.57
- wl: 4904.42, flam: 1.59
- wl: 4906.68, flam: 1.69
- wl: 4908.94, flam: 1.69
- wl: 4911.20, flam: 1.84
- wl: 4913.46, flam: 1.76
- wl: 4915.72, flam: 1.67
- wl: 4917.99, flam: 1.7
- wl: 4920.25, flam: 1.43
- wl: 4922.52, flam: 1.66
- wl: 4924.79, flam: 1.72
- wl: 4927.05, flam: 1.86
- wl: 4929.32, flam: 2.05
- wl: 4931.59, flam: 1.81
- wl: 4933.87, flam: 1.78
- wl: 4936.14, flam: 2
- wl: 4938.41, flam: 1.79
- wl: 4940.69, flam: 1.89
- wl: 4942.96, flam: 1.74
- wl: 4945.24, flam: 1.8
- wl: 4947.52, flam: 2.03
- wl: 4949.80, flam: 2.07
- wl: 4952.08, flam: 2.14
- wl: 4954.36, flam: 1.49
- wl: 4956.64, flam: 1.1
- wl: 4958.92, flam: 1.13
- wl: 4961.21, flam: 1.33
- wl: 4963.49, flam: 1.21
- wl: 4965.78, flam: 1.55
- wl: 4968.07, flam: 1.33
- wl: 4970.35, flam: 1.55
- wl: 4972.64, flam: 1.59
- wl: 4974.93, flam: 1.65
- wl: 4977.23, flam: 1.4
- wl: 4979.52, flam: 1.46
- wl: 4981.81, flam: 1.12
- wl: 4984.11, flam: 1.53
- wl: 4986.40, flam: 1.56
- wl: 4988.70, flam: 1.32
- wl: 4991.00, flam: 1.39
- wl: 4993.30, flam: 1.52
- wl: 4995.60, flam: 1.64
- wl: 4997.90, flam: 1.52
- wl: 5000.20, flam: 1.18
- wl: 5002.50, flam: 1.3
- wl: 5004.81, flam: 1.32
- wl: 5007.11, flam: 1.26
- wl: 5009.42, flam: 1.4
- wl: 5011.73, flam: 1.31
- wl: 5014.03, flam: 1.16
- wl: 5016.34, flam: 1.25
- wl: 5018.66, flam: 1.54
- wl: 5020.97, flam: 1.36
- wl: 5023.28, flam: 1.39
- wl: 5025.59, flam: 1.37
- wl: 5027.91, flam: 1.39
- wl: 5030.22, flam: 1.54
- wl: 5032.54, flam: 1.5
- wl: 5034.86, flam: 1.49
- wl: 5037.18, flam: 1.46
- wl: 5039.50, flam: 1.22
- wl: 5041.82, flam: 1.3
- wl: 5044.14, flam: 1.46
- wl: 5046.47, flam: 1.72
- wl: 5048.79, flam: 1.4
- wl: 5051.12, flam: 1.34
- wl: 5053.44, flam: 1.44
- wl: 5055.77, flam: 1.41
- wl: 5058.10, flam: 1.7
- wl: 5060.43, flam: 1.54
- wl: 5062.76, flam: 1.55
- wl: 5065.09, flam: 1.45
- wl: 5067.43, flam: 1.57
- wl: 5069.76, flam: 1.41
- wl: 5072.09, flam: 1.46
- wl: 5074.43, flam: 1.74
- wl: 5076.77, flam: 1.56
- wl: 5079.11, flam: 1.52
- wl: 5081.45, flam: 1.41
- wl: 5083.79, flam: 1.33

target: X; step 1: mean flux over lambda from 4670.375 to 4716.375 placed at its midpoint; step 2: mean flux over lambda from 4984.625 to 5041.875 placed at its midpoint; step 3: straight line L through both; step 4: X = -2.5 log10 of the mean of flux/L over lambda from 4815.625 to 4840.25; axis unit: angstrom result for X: 0.07 mag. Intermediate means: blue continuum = 1.45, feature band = 1.34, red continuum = 1.39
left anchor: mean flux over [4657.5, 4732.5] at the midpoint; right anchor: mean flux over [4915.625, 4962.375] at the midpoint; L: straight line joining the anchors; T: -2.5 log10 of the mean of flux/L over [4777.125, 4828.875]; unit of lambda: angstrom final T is 0.237 mag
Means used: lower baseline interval 1.46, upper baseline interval 1.72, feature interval 1.27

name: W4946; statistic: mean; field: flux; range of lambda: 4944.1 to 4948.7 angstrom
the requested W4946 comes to 1.91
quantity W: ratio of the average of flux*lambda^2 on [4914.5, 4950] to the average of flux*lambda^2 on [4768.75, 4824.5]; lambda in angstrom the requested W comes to 1.54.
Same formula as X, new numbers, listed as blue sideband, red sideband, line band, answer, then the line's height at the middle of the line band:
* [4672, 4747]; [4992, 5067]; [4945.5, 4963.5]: -0.12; 1.43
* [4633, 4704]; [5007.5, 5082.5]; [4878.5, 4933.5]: -0.13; 1.44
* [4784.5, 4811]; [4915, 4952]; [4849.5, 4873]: 0.16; 1.55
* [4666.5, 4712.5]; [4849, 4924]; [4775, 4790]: 0.27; 1.45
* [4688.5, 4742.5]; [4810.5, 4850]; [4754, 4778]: 0.16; 1.42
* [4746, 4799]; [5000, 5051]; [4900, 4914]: -0.25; 1.33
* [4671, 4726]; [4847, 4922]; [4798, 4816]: 0.15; 1.46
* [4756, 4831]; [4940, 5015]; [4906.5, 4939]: -0.24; 1.41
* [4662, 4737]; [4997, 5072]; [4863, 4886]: 0.07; 1.43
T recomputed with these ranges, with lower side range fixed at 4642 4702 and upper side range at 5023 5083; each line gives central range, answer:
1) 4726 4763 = -0.01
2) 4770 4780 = 0.29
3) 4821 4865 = 0.09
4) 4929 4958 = -0.23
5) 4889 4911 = -0.08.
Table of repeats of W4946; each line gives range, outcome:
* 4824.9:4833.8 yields 1.34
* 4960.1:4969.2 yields 1.35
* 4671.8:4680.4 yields 1.36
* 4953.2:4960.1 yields 1.24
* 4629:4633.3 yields 1.48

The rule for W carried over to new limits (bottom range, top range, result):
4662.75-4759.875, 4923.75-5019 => 1.18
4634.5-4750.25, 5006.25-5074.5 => 1.14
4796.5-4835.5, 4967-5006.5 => 1.17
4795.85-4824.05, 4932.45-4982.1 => 1.32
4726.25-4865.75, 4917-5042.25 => 1.23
